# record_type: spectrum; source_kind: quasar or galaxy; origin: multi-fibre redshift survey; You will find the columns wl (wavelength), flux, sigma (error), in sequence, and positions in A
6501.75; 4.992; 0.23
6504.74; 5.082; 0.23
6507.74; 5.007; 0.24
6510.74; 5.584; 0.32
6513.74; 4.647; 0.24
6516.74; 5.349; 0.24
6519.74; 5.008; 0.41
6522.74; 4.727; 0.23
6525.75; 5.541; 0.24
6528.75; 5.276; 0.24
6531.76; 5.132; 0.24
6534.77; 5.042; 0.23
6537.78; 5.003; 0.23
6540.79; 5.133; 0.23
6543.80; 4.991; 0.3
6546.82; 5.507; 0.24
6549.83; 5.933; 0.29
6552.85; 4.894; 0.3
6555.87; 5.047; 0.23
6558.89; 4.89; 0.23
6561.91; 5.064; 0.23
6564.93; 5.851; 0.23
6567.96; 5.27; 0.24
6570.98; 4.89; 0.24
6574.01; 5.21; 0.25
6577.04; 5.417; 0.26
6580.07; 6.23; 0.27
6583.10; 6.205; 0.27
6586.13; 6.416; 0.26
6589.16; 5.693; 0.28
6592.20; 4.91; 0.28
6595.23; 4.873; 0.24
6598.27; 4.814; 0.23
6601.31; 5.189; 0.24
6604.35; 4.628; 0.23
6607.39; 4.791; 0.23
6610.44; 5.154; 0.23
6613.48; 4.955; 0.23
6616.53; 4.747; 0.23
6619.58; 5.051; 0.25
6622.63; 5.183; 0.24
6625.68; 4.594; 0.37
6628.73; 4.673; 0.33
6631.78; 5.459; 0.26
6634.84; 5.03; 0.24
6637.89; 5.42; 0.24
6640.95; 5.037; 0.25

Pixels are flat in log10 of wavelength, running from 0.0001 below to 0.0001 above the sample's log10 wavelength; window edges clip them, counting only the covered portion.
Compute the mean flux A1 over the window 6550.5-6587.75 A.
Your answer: 5.46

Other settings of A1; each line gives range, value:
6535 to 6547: 5.11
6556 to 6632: 5.2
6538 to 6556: 5.25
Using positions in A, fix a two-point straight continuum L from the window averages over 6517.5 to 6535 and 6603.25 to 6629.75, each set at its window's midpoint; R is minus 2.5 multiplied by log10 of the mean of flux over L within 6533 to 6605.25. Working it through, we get -0.06 mag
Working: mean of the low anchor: 5.14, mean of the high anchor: 4.87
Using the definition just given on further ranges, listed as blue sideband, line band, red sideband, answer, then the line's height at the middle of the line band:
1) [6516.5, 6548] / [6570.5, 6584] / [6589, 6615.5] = -0.12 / 5.03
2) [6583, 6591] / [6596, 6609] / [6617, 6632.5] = 0.15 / 5.59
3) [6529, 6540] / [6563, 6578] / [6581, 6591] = 0.09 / 5.78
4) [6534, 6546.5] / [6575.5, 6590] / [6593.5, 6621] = -0.20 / 4.97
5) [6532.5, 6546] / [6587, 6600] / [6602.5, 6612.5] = -0.05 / 4.91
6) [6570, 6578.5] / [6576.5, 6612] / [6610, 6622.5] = -0.06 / 5.09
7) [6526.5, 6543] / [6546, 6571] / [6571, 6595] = 0.02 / 5.38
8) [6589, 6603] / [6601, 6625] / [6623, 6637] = 0.02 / 5.01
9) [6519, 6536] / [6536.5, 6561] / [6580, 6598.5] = 0.02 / 5.29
